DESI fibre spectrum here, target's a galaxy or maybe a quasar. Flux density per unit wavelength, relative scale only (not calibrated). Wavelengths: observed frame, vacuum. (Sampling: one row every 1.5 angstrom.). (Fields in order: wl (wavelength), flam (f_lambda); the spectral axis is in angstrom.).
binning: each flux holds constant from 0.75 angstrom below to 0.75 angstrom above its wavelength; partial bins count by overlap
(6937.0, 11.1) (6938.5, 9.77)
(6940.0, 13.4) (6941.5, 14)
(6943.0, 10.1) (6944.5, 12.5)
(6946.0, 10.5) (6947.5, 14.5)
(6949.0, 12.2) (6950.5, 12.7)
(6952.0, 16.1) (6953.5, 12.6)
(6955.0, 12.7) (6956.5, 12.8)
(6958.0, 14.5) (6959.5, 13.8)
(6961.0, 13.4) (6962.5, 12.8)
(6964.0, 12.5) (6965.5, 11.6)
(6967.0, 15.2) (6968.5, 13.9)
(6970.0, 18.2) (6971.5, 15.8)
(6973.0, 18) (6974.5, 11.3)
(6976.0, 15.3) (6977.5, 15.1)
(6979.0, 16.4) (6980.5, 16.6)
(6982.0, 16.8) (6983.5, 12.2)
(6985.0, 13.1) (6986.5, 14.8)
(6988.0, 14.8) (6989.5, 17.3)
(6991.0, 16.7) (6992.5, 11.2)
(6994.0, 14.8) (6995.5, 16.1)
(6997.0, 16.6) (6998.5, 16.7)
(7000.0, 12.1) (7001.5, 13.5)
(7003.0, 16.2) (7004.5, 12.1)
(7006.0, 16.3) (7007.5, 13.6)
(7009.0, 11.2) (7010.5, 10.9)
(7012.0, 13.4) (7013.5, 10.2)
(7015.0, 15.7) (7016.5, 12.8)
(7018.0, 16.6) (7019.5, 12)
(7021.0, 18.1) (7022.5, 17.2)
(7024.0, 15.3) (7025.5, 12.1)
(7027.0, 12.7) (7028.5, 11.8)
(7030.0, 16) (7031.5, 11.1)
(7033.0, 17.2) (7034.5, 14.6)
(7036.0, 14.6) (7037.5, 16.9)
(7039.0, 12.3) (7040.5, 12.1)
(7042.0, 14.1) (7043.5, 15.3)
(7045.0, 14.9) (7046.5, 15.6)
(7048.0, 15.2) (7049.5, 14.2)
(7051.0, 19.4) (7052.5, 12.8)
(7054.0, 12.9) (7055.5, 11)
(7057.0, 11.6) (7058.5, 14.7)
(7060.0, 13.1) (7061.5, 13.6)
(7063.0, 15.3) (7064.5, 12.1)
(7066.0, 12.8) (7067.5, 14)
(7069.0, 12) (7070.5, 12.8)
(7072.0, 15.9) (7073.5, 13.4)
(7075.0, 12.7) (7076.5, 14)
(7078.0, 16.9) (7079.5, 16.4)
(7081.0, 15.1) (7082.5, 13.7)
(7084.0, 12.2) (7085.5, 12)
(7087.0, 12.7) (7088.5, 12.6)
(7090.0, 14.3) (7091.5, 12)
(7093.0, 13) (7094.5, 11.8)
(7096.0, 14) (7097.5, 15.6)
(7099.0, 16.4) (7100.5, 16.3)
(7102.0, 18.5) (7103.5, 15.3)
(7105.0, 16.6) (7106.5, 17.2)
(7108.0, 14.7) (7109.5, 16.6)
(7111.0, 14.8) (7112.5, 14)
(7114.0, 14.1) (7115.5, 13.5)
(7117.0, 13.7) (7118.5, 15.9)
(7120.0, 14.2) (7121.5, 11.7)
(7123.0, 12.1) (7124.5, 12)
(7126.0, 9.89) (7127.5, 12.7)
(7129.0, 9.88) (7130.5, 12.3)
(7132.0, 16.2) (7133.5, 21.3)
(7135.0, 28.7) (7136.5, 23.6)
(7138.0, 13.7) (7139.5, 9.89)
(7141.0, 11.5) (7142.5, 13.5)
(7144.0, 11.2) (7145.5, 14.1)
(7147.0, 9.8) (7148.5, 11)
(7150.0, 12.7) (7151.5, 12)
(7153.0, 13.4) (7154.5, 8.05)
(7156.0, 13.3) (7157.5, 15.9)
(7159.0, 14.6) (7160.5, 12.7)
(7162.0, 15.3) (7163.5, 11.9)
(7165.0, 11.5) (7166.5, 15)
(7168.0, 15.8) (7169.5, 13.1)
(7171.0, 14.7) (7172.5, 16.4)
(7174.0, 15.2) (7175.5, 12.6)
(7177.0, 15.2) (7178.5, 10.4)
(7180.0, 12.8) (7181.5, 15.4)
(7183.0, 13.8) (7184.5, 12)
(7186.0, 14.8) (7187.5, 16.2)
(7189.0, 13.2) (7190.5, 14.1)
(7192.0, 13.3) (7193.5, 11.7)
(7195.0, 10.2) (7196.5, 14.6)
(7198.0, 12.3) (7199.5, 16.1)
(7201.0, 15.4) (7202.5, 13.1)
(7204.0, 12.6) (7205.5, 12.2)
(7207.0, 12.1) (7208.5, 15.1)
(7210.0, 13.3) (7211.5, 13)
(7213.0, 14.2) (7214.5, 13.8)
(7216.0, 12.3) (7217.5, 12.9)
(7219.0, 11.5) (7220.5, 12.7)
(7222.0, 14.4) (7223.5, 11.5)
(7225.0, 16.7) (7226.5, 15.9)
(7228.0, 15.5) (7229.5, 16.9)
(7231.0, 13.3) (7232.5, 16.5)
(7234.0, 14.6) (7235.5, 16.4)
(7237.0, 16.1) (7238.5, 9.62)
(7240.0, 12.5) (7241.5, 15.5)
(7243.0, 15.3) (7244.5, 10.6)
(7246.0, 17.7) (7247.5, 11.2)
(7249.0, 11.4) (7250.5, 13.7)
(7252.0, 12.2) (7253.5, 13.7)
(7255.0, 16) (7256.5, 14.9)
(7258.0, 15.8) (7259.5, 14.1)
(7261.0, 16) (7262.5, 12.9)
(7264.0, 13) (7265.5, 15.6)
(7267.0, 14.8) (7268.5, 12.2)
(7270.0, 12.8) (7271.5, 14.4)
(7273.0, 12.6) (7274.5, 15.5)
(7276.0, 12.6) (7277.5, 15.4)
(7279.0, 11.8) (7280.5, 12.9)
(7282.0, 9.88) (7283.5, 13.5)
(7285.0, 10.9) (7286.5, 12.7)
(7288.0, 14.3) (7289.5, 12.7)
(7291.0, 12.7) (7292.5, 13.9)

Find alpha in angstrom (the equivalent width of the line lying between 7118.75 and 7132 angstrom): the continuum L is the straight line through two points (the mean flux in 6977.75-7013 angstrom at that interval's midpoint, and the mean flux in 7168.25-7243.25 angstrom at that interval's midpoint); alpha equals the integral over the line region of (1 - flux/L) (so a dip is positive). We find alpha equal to 1.7 angstrom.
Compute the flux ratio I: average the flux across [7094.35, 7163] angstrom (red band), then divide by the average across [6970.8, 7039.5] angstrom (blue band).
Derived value 0.99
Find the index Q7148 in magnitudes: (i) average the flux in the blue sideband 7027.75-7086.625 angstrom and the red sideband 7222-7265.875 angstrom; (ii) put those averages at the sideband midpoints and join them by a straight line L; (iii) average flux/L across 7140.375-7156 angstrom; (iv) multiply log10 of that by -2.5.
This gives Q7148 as 0.20 mag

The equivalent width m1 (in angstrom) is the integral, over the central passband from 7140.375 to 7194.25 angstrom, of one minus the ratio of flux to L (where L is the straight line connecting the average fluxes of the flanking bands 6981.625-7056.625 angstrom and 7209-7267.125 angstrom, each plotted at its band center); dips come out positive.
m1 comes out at 3.2 angstrom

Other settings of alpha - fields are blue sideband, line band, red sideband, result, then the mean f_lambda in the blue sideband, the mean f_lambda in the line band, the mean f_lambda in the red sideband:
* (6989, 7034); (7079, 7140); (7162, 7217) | -3.45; 14.2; 14.7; 13.6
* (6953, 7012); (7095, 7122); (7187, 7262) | -2.06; 14.3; 15.2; 13.9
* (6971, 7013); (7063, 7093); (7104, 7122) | 2.33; 14.6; 13.6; 14.8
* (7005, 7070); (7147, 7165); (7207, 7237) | 1.91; 13.9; 12.6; 14.2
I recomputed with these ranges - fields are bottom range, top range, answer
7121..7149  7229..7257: 1.01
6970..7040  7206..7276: 0.96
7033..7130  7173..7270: 0.99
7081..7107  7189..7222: 0.92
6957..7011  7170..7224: 0.93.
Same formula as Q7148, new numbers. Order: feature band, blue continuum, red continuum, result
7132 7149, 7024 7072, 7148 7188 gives -0.133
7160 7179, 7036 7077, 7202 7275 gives 0.000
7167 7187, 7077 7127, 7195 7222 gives -0.037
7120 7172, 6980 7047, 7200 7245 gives 0.028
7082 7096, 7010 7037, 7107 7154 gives 0.104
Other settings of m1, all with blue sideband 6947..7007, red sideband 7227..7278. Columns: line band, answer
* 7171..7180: 0.2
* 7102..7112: -1.2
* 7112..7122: 0.3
